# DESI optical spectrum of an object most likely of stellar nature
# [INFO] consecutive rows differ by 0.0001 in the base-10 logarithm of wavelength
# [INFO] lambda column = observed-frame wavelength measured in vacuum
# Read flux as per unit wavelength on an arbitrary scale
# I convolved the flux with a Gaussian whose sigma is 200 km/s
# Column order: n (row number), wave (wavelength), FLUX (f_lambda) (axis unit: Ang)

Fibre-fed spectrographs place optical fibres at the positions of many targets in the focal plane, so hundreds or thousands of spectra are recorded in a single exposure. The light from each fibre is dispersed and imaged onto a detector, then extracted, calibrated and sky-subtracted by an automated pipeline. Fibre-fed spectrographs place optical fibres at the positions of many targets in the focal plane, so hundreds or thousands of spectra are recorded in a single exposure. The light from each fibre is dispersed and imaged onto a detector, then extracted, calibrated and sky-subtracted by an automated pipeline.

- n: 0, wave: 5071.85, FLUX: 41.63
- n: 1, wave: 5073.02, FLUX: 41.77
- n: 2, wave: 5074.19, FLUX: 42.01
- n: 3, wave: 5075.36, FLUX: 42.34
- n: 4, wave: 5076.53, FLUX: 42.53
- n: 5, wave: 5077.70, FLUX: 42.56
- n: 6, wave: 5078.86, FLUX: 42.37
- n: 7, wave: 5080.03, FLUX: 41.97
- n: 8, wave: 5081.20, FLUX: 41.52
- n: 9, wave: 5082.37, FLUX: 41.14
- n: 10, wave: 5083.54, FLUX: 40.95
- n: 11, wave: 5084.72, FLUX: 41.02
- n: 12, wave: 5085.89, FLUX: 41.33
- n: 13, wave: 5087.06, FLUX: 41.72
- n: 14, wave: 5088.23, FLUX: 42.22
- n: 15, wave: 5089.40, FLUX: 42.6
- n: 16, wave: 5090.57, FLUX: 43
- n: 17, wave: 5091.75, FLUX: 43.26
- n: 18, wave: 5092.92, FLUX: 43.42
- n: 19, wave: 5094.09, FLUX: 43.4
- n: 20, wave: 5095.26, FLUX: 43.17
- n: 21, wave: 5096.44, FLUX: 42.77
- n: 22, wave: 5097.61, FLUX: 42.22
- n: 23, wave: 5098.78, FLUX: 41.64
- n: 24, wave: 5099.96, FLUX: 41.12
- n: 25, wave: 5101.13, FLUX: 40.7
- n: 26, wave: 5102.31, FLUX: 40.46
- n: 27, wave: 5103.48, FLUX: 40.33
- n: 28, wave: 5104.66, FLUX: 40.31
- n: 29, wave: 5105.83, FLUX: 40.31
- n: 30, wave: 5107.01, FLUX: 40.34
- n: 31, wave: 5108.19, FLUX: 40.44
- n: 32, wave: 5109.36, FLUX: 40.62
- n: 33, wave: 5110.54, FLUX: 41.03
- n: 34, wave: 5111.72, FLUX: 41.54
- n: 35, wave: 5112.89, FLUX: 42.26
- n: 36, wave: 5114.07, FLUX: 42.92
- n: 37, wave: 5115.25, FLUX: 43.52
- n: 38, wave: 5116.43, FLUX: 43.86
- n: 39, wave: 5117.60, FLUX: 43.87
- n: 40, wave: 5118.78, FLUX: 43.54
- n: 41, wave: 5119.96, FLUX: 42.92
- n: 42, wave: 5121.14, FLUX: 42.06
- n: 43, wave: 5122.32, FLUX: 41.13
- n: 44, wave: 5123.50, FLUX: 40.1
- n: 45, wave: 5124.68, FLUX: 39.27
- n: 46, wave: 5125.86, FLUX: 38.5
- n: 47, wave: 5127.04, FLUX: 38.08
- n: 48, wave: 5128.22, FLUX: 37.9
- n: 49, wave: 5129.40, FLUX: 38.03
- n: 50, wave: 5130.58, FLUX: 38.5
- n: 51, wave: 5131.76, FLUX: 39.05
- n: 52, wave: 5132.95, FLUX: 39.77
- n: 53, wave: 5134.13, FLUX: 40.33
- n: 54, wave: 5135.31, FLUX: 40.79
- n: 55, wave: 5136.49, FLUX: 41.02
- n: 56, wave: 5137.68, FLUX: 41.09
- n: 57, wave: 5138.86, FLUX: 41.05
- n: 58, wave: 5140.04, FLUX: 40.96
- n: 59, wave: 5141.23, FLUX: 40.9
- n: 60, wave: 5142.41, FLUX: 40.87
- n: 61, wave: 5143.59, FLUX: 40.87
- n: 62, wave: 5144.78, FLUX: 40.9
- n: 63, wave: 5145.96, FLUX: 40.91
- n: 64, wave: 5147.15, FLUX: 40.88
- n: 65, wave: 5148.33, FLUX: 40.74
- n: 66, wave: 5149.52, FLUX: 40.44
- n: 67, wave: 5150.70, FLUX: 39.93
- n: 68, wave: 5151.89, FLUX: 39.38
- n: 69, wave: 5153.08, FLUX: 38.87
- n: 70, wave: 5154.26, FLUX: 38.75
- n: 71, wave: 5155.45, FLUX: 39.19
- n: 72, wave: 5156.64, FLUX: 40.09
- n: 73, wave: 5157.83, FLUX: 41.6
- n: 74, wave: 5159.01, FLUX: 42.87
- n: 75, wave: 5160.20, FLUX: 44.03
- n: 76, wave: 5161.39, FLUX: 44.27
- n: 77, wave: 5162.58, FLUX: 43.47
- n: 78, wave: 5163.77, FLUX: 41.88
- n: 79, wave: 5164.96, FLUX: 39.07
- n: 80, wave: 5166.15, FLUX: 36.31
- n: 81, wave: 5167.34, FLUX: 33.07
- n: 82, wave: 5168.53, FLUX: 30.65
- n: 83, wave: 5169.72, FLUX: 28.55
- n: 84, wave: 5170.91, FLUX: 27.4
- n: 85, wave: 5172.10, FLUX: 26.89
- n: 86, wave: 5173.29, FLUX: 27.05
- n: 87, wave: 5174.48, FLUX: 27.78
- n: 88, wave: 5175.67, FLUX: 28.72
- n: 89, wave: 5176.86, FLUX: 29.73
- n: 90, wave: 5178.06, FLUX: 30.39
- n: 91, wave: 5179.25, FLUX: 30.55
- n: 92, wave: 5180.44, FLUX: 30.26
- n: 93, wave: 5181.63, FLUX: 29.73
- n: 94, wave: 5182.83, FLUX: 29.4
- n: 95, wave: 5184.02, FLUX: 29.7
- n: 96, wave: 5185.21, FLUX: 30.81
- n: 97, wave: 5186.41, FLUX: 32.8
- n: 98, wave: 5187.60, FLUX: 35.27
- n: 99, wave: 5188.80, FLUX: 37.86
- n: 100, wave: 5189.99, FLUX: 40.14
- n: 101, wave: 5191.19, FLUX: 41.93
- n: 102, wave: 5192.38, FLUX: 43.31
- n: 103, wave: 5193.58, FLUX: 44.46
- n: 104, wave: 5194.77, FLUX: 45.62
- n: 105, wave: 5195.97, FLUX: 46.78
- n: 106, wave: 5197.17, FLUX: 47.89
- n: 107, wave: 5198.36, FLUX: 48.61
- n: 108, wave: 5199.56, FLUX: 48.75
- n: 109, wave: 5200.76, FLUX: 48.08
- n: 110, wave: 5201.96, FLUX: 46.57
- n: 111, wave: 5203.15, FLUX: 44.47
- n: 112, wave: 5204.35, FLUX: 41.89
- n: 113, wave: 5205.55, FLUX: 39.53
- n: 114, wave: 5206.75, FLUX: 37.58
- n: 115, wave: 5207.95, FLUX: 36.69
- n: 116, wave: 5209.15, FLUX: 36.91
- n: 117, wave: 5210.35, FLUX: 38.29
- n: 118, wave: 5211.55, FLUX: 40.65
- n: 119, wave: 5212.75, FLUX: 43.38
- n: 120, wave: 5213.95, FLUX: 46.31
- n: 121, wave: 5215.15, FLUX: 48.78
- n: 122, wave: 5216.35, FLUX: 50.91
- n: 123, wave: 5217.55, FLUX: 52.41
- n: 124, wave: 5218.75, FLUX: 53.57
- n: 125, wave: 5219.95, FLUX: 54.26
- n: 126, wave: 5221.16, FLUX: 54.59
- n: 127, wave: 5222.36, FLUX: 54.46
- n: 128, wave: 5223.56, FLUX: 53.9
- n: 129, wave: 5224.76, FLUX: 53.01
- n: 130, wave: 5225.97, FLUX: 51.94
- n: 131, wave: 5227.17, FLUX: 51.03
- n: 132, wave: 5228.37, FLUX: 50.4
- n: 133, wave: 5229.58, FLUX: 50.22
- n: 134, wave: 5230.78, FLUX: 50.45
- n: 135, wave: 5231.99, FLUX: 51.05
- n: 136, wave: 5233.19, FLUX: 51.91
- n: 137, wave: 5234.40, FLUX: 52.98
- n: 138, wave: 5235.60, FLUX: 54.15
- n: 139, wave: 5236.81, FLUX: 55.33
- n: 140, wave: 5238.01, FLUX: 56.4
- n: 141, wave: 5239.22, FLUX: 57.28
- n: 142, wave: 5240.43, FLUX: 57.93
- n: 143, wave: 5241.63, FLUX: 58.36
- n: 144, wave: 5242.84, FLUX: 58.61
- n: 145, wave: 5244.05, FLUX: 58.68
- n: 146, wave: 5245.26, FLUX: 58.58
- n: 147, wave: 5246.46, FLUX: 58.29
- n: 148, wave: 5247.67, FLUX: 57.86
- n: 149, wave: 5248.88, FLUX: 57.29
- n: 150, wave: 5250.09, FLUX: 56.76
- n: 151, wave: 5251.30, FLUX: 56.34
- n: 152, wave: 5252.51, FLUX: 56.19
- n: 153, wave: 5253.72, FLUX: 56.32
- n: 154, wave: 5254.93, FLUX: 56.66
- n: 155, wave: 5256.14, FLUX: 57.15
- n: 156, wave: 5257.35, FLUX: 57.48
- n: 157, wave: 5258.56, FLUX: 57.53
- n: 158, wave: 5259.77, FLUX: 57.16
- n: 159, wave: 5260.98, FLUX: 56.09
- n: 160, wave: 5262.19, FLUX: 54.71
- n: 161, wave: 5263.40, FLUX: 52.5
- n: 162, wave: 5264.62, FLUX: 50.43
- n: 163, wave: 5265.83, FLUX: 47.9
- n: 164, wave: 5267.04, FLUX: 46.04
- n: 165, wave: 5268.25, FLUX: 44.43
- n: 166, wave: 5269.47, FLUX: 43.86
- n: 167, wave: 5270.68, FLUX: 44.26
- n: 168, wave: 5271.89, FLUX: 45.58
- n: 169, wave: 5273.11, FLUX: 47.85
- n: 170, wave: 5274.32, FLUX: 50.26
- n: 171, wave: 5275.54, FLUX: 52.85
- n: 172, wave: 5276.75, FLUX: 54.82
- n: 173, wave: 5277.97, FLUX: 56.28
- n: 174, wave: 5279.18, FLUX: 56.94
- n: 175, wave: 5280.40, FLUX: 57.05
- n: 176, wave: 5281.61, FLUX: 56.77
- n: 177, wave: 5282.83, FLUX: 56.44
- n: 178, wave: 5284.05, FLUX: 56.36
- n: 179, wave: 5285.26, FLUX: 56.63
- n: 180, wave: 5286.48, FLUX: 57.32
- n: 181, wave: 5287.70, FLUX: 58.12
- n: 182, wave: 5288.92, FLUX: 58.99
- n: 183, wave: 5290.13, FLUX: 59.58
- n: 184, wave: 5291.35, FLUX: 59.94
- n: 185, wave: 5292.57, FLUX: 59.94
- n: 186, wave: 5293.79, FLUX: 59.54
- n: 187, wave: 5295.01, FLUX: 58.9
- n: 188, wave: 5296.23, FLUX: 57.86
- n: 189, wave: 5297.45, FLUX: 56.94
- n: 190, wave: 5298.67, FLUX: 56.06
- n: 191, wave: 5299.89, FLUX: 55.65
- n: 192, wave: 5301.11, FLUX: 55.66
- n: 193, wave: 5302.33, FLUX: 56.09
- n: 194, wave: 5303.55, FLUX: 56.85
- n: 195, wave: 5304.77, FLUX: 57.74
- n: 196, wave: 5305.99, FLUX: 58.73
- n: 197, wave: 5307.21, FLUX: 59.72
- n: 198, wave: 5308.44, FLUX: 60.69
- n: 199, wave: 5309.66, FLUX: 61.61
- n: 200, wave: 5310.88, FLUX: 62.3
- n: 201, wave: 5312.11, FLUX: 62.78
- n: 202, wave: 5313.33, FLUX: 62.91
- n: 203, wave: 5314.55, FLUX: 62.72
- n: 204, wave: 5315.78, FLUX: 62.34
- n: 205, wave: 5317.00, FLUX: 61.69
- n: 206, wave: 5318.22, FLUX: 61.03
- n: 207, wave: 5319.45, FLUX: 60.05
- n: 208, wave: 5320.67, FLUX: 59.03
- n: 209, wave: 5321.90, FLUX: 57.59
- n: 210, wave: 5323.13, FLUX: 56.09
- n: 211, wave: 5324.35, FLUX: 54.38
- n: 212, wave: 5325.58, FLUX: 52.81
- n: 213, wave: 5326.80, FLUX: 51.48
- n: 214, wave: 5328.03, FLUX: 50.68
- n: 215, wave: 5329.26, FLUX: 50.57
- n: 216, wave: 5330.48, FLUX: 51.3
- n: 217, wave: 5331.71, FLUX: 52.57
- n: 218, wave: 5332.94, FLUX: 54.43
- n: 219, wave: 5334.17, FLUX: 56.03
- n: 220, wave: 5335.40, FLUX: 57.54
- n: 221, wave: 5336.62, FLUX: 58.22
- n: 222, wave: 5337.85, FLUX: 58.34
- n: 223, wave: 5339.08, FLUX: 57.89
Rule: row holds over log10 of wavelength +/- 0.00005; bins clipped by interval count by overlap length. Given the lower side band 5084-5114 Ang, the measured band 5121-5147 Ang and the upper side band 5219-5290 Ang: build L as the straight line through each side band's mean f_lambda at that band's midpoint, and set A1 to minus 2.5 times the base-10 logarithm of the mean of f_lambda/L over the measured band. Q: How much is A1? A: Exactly 0.114 mag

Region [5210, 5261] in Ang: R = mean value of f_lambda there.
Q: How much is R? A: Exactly 53.8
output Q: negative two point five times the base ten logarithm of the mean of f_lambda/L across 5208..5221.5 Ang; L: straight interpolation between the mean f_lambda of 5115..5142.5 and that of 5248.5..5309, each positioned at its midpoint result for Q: 0.05 mag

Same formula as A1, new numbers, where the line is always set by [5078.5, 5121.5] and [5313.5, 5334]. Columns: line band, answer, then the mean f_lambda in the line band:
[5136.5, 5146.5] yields 0.093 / 41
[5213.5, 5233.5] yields -0.041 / 51.8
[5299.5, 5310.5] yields -0.060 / 58.2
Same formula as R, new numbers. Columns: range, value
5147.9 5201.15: 37.3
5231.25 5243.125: 55.3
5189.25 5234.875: 47.2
